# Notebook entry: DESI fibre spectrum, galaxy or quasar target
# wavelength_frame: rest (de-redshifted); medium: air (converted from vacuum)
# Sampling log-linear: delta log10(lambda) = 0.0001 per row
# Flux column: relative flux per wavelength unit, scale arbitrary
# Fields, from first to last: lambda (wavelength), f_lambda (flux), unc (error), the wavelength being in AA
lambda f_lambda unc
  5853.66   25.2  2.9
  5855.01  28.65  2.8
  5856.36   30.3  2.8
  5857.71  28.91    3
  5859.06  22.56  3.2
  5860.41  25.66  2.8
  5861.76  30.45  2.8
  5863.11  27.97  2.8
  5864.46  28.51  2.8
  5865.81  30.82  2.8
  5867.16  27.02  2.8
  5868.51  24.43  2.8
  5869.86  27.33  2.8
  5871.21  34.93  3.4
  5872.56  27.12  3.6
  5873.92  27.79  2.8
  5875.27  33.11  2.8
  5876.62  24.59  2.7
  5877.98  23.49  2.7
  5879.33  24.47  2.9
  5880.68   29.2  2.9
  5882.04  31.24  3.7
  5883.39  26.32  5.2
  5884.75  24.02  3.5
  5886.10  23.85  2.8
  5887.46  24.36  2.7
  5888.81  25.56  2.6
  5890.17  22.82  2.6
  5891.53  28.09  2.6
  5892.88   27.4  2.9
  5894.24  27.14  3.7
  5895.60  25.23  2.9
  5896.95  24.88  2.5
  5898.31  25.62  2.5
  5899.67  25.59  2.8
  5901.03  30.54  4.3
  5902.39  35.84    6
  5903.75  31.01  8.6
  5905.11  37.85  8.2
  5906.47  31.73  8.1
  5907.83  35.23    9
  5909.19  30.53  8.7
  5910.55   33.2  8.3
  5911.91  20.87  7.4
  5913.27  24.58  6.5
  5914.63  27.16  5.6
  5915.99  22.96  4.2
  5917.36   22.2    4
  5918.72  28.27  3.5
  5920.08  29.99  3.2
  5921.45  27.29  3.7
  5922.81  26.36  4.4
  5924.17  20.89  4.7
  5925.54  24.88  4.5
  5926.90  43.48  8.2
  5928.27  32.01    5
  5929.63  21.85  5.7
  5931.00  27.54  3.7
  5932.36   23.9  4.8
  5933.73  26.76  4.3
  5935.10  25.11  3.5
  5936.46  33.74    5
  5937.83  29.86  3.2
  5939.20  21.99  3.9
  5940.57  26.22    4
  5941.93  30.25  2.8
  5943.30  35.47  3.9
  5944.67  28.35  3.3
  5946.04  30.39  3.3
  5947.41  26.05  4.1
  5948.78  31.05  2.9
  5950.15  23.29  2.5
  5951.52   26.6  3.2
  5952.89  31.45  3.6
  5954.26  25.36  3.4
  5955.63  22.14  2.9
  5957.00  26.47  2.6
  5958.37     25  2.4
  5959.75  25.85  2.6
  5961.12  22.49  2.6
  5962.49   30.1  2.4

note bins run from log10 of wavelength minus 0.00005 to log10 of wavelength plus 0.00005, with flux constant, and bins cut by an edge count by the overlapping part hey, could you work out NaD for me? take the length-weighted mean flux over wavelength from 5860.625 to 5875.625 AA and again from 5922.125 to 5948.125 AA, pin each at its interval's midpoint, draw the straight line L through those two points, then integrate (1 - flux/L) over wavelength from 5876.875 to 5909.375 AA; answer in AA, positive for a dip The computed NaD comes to 0.8 AA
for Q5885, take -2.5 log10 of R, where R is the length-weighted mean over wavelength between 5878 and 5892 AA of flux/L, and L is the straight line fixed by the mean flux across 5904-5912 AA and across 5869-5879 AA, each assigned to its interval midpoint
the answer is 0.14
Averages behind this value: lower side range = 28.1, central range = 25.8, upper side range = 32.3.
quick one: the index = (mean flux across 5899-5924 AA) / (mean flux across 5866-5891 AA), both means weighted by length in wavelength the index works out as 1.07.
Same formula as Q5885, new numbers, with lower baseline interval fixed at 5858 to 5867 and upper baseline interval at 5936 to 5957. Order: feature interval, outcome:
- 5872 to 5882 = 0.02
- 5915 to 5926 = 0.10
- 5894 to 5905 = -0.04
